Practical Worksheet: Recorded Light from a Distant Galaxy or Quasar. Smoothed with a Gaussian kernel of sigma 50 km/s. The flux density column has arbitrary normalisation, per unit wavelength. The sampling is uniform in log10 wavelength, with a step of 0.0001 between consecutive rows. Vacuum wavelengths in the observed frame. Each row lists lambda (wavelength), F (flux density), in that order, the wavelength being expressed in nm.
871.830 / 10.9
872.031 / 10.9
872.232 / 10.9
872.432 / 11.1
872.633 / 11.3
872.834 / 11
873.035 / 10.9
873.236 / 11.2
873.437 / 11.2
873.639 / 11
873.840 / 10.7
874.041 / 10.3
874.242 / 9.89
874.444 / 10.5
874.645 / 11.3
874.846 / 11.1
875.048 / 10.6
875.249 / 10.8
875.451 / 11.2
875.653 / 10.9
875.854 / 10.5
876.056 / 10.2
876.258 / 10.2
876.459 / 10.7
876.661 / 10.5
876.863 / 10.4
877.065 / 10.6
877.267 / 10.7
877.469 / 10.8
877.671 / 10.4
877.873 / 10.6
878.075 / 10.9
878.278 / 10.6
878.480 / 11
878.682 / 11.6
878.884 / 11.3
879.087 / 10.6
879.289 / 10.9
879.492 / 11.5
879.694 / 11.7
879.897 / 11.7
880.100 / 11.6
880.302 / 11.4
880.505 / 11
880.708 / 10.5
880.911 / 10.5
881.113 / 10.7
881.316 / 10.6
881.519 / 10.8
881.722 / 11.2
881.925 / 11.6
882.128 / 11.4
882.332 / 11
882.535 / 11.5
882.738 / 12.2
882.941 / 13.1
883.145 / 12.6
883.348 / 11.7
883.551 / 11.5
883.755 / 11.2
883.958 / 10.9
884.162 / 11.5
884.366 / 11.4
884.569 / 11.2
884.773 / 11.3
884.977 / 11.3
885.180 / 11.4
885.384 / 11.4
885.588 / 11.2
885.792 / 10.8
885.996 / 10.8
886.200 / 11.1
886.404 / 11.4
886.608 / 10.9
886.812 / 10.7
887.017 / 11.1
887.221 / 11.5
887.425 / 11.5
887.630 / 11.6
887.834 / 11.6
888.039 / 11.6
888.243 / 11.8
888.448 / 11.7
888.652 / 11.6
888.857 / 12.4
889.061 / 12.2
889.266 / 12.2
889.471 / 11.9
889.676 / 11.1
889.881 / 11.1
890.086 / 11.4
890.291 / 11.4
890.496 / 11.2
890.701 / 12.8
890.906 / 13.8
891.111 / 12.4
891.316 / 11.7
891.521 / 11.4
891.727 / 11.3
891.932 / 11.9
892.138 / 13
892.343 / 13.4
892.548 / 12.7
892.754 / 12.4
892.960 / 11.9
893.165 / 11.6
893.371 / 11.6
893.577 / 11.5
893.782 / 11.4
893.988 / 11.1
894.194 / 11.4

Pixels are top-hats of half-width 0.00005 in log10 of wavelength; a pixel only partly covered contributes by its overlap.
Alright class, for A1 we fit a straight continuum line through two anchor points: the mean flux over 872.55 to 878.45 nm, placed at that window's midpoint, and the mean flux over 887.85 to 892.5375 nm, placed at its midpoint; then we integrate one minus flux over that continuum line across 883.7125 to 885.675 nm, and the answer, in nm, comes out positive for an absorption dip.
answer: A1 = 0.04 nm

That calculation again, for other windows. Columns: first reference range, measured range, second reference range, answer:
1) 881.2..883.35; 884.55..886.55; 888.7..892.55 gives 0.100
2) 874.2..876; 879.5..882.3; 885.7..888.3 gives -0.035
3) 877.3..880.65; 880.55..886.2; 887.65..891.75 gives 0.045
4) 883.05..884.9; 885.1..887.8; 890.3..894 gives 0.106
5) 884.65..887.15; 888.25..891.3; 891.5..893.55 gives -0.059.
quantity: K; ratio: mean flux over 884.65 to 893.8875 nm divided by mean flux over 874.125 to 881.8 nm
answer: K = 1.1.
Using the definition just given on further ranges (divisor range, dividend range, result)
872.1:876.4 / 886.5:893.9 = 1.09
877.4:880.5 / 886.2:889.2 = 1.04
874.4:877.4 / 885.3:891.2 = 1.08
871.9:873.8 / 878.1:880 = 1.01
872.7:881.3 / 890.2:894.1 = 1.11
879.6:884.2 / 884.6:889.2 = 1.00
